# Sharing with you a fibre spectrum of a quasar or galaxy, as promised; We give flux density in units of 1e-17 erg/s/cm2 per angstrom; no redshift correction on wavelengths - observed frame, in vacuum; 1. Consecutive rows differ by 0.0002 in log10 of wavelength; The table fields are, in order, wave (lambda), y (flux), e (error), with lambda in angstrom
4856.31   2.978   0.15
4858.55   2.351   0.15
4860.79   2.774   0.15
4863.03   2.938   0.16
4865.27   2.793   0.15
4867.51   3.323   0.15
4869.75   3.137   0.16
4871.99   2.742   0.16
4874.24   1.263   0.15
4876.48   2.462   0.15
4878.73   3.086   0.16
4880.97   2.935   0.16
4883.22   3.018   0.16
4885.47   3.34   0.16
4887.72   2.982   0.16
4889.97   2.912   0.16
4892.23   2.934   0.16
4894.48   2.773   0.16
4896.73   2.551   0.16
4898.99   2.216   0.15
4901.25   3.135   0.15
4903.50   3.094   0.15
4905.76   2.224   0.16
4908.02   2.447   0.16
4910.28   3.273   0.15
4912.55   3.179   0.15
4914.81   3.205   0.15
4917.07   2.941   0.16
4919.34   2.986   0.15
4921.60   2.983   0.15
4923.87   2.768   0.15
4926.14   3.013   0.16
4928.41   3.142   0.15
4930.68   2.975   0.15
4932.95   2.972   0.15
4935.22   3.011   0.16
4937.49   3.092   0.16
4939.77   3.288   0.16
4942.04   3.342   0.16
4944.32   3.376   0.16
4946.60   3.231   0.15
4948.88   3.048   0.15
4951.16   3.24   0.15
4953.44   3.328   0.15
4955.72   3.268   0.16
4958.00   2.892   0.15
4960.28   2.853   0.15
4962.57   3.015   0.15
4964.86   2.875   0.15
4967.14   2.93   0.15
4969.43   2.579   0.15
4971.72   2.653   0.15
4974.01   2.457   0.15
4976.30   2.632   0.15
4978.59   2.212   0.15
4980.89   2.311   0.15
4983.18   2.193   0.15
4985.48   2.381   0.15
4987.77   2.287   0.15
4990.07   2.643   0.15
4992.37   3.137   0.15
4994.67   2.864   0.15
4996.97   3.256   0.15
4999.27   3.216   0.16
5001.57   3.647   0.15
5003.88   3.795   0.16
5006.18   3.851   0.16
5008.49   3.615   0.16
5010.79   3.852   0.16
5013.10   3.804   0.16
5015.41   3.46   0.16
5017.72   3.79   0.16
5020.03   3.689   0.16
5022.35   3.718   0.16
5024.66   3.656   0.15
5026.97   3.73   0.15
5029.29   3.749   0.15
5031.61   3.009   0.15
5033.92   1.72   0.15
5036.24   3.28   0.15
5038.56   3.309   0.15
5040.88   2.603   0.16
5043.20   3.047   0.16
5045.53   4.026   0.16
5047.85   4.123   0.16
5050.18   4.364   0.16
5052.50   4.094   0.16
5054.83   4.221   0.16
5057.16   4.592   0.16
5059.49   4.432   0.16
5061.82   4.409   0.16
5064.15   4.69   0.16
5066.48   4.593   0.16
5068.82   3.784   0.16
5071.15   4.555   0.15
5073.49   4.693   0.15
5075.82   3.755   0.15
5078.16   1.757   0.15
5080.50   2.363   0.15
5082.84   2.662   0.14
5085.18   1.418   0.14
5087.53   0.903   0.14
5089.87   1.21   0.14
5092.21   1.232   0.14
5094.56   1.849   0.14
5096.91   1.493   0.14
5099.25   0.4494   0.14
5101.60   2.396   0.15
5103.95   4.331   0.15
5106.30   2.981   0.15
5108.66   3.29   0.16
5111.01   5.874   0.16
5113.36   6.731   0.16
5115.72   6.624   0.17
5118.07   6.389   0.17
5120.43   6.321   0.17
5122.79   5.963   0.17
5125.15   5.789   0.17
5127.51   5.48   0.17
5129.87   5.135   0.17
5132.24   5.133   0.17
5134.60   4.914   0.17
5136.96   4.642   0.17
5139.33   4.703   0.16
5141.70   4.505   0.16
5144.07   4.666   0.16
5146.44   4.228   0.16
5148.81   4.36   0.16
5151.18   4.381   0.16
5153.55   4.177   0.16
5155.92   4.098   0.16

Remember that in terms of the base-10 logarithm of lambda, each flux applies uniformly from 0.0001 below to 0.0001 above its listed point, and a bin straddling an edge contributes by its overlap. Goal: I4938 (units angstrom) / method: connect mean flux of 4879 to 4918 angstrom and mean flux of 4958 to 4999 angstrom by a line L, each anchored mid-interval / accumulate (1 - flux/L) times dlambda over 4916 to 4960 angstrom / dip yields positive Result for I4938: -4.84 angstrom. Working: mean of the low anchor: 2.9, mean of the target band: 3.1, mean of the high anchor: 2.68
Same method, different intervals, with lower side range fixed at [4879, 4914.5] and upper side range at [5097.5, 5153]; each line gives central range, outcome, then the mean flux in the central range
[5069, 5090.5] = 8.2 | 2.68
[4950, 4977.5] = 4.2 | 2.89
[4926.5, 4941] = 0.5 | 3.08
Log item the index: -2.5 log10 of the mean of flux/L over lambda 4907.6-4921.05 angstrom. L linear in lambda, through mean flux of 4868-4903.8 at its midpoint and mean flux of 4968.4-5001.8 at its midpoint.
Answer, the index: -0.10 mag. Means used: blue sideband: 2.79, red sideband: 2.67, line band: 3.03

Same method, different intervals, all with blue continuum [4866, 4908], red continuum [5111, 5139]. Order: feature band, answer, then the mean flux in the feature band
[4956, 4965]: 0.24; 2.95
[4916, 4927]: 0.09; 2.94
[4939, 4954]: 0.08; 3.26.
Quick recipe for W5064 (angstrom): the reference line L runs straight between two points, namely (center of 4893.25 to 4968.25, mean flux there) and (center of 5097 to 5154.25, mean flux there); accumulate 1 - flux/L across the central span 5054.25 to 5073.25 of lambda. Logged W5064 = -1.3 angstrom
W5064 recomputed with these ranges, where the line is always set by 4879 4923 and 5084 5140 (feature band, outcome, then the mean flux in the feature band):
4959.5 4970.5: 1.3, 2.85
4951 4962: 0.3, 3.1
